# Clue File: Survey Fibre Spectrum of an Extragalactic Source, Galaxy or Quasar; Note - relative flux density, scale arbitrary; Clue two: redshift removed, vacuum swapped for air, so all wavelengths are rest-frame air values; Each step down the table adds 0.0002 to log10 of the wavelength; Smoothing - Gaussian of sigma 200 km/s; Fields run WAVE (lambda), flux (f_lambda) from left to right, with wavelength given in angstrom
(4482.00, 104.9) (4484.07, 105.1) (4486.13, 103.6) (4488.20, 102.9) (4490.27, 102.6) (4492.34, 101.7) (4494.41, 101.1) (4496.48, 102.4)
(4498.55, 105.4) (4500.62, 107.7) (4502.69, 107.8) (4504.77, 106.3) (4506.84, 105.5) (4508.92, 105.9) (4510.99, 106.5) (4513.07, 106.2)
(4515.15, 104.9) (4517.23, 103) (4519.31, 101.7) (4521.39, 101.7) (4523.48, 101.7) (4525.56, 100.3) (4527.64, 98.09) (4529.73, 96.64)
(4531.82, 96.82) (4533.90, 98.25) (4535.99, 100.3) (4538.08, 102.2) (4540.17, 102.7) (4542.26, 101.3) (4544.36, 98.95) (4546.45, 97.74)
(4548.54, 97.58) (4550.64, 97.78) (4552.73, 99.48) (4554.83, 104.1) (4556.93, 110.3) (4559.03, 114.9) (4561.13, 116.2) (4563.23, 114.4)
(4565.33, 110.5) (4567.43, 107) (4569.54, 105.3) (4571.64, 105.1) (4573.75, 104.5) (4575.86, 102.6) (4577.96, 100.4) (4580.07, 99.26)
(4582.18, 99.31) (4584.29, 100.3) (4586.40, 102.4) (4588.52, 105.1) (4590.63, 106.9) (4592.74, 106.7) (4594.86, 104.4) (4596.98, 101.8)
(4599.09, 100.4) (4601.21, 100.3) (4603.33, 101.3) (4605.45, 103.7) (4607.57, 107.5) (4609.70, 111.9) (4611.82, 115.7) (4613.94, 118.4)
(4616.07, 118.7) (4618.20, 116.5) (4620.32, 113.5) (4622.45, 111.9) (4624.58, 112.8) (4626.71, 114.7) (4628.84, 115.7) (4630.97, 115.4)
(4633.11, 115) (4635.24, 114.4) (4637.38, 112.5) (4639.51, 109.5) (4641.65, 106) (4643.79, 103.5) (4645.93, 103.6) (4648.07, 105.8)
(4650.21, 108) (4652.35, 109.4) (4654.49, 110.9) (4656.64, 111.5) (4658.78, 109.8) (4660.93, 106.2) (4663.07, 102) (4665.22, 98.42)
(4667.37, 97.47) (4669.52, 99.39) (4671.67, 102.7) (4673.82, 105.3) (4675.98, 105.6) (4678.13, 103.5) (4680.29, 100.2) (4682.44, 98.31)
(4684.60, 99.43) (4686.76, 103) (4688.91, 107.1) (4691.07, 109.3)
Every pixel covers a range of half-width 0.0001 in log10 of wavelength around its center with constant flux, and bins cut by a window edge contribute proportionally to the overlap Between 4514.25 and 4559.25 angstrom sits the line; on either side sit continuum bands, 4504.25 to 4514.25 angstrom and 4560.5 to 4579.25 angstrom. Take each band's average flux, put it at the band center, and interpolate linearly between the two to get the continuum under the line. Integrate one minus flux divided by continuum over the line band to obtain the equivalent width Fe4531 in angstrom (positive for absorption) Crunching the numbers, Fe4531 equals 2.28 angstrom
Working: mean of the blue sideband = 106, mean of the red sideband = 107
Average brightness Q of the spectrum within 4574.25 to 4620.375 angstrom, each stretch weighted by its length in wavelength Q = 106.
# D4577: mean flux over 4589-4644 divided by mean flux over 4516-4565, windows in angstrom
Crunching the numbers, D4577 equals 1.07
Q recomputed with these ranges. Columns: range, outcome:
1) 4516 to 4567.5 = 103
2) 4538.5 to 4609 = 104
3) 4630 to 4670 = 107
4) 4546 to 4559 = 102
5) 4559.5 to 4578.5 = 108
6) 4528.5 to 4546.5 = 99.5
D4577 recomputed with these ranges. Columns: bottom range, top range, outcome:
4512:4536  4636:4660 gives 1.07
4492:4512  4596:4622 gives 1.04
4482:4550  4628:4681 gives 1.04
